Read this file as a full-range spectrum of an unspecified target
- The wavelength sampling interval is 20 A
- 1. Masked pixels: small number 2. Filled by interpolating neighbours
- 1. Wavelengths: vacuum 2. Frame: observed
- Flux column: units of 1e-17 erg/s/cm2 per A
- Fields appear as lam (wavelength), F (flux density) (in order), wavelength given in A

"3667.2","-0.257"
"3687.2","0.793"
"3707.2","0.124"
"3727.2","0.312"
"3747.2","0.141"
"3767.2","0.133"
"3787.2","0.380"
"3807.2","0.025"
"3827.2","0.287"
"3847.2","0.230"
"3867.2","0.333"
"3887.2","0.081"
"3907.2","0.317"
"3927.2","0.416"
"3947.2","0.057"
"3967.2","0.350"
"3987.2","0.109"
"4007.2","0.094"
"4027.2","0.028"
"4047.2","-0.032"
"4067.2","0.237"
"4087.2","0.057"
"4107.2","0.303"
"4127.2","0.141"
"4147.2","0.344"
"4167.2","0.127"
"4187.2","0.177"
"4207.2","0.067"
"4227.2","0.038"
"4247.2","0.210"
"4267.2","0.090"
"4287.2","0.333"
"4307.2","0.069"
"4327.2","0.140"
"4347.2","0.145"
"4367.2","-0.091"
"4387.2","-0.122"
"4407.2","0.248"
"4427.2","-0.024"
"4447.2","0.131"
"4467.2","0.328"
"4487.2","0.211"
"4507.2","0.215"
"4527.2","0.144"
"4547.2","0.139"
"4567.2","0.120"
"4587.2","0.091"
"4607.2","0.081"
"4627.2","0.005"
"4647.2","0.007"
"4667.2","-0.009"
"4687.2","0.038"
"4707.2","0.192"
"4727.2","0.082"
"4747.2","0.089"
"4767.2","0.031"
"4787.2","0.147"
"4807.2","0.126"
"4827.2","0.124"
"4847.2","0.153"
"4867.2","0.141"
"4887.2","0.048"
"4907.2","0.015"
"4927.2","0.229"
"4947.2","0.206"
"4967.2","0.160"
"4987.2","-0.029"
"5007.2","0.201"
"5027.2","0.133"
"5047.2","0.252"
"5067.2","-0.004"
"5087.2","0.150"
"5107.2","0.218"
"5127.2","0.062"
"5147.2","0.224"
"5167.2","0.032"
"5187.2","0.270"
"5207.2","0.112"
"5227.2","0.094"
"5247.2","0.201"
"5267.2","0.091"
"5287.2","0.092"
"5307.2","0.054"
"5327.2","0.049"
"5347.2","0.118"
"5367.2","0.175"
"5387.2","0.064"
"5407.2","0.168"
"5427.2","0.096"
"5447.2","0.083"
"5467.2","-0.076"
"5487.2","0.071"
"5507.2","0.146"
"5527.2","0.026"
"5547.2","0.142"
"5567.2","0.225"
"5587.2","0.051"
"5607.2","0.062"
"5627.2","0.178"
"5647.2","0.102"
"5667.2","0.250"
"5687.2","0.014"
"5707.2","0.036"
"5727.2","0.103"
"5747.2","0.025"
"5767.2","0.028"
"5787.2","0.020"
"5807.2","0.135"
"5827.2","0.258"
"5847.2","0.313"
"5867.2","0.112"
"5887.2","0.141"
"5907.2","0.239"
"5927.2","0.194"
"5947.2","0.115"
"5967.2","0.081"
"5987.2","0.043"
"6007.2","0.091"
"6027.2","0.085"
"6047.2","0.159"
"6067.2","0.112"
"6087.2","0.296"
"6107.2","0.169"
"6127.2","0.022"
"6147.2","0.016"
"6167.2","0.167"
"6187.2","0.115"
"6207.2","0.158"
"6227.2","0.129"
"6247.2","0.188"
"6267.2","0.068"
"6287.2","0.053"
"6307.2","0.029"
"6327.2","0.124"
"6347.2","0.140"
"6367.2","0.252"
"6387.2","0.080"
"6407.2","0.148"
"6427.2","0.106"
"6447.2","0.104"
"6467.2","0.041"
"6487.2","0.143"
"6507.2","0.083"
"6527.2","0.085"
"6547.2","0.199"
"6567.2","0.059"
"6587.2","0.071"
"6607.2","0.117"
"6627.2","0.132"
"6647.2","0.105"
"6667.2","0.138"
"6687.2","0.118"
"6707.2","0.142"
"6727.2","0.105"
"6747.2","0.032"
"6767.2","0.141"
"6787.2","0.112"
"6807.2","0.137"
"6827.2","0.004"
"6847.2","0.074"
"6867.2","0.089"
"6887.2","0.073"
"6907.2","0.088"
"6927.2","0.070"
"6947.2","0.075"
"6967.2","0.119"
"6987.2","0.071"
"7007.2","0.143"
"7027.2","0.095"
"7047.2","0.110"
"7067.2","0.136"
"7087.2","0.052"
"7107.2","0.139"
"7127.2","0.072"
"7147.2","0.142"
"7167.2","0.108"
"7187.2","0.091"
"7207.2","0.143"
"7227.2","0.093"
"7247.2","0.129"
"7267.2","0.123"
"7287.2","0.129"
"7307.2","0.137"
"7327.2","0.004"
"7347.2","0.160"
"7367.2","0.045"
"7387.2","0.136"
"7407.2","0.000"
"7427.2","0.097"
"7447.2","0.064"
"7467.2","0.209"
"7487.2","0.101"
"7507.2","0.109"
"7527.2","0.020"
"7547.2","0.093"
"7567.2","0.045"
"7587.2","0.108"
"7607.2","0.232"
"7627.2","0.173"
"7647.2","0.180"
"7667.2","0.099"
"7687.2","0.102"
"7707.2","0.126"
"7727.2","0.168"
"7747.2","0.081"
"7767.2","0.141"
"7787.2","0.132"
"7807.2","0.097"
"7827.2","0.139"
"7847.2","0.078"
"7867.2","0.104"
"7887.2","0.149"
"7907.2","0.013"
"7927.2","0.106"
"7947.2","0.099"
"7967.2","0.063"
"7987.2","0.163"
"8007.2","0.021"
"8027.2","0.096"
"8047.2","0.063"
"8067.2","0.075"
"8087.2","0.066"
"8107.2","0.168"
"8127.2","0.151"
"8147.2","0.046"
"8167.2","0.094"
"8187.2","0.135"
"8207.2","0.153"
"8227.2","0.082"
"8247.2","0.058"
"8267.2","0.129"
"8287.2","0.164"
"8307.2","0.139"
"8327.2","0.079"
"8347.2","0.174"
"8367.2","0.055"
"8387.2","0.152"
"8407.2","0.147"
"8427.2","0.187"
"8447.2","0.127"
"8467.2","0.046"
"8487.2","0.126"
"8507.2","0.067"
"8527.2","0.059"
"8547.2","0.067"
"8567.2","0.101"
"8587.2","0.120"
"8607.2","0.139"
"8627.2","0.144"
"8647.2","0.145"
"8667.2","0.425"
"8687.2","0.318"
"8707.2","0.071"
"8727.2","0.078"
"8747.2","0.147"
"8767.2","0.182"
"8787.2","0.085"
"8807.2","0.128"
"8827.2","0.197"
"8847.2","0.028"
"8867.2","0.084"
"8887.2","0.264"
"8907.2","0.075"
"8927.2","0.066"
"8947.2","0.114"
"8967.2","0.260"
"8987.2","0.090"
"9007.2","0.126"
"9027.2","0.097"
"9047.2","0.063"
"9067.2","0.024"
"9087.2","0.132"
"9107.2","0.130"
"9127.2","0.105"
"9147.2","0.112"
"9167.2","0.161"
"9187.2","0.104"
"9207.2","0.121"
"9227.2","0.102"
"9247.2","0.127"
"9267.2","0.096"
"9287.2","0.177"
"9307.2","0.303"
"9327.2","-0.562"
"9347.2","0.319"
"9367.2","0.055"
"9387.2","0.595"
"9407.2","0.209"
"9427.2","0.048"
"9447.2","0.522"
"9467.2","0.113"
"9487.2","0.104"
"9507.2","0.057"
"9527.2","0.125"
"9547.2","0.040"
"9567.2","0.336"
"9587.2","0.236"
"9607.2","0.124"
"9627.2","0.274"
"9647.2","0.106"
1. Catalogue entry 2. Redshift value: 1.327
